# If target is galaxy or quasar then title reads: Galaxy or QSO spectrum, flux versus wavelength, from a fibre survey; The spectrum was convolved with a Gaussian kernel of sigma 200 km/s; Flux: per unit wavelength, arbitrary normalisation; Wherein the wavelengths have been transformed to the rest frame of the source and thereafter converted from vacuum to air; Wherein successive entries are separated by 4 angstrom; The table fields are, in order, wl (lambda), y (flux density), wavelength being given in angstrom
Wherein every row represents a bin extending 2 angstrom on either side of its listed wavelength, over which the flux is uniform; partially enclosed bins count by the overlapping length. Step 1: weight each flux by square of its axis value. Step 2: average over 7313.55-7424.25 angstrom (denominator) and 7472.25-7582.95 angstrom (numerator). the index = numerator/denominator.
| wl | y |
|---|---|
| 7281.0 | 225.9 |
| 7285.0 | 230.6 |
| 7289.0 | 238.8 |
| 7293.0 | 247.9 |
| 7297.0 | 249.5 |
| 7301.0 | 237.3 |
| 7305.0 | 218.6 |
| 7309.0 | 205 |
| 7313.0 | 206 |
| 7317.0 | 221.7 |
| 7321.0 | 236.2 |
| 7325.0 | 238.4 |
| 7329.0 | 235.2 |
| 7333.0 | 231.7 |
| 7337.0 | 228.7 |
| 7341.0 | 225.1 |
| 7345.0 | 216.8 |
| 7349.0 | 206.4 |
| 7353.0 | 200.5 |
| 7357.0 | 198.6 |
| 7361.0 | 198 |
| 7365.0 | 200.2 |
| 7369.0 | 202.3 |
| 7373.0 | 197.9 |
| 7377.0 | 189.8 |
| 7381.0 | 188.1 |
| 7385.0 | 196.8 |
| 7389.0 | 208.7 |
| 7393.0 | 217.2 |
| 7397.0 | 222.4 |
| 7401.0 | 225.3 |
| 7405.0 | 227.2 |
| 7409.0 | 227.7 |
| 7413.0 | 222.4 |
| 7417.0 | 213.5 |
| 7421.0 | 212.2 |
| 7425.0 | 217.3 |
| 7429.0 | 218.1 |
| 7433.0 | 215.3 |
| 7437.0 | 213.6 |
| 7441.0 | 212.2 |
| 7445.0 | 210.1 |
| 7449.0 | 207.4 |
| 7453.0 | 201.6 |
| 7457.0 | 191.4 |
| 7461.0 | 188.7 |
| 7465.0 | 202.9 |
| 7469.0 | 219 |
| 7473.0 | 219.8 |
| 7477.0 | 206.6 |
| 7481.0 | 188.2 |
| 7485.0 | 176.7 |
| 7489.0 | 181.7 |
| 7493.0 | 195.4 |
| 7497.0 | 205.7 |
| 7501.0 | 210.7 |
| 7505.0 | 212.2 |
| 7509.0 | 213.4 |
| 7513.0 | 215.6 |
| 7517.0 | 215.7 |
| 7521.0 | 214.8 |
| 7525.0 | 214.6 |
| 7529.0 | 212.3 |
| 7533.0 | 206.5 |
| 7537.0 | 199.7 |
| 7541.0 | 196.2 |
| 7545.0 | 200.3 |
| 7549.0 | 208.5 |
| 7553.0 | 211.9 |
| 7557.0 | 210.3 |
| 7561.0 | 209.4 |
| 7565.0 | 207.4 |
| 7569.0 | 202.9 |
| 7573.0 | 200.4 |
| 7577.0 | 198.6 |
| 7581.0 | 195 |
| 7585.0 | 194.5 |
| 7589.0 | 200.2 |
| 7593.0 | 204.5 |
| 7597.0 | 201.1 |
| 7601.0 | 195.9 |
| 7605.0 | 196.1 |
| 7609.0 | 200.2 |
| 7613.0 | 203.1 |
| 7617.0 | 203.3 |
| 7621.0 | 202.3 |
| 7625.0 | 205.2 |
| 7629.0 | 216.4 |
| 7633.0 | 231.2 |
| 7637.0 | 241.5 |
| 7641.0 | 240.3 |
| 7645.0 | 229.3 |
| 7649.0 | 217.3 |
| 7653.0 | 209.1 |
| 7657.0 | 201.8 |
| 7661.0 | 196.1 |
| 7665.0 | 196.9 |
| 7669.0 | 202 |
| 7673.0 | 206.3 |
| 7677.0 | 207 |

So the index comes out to 1.0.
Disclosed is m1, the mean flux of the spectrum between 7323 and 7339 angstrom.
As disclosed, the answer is 233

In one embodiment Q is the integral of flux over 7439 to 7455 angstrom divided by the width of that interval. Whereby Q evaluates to 208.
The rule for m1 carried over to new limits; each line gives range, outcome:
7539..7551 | 202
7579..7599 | 199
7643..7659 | 214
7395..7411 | 226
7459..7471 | 204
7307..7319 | 211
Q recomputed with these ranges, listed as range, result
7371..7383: 192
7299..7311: 220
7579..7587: 195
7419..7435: 216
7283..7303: 241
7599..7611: 197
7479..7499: 190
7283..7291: 235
